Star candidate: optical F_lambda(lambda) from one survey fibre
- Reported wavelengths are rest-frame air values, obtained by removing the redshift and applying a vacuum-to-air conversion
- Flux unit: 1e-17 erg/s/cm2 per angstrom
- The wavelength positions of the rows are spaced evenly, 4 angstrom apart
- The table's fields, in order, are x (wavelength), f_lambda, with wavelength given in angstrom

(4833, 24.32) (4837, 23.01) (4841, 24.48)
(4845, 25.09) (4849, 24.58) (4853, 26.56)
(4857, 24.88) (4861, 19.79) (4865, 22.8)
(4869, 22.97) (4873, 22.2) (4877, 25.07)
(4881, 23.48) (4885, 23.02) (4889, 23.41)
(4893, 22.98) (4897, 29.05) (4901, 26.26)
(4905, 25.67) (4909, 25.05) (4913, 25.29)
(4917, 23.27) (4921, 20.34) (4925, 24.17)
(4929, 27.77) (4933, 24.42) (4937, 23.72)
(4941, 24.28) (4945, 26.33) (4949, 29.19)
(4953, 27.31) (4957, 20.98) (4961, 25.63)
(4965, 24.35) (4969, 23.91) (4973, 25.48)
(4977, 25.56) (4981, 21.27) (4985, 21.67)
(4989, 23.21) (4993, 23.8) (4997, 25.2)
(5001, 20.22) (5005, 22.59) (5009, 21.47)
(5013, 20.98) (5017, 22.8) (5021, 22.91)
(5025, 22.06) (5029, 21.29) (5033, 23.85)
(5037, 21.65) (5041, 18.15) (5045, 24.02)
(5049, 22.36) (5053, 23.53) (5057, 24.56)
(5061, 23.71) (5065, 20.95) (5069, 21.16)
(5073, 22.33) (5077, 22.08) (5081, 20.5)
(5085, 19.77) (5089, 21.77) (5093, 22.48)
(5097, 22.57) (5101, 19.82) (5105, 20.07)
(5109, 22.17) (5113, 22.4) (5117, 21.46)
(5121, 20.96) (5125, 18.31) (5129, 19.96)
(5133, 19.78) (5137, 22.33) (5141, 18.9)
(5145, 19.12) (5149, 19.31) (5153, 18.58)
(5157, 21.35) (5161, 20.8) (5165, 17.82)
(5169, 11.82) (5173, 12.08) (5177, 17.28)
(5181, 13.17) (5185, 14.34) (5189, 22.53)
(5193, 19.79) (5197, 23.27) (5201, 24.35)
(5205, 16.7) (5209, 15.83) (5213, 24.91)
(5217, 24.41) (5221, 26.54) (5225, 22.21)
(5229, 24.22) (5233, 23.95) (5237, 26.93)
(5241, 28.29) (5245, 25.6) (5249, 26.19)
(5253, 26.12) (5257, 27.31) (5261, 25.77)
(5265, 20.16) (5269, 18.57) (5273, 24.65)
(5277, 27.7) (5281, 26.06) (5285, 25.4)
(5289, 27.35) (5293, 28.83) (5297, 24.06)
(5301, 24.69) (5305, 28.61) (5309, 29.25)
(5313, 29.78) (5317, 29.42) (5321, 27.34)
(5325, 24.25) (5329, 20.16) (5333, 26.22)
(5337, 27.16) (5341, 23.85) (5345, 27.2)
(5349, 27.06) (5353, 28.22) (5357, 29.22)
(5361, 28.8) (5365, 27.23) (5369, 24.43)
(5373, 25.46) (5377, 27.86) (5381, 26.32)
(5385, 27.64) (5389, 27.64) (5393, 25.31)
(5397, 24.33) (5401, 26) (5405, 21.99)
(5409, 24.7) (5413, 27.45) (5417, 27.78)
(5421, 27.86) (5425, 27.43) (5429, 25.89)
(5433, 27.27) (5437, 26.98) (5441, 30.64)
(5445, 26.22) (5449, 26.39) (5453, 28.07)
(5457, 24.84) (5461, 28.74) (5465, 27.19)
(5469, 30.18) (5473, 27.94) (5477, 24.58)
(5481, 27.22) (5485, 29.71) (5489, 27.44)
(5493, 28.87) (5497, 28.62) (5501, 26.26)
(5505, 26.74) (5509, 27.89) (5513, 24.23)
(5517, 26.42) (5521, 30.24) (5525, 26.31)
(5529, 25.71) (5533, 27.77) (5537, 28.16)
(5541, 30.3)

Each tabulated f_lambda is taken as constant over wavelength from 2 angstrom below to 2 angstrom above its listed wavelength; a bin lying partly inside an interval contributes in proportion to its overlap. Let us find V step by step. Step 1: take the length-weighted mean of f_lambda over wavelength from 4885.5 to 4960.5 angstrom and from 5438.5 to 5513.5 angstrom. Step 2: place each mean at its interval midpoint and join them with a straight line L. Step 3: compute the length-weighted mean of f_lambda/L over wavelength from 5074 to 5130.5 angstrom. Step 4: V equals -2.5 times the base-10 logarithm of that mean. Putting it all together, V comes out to 0.220 mag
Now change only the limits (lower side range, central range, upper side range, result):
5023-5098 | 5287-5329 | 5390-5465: -0.08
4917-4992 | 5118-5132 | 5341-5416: 0.26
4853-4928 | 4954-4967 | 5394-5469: 0.02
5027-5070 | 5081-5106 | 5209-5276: 0.09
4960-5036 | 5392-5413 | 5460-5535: 0.08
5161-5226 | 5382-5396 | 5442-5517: -0.08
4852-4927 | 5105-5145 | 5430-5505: 0.23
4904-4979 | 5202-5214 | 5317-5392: 0.33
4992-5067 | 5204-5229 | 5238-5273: 0.10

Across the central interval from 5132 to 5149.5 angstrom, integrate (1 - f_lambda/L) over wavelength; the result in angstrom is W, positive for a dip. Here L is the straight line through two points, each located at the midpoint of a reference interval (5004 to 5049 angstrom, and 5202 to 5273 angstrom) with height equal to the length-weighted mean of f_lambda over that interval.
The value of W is 2.3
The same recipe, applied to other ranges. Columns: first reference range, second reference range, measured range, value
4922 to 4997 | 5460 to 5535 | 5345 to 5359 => -0.7 angstrom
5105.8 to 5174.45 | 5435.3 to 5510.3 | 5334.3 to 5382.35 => -4.2 angstrom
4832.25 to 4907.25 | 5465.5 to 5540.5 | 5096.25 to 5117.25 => 3.4 angstrom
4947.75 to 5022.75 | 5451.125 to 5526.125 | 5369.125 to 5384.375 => 0.1 angstrom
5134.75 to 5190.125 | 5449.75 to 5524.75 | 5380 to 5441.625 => -3.2 angstrom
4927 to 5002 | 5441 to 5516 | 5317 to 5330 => 0.7 angstrom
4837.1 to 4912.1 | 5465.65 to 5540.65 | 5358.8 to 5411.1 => 1.8 angstrom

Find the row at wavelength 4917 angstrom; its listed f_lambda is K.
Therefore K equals 23.27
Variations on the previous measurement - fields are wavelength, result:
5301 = 24.69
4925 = 24.17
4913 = 25.29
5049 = 22.36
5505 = 26.74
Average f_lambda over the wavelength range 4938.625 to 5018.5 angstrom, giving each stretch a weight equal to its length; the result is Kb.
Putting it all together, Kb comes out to 23.8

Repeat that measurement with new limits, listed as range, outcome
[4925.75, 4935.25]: 25.8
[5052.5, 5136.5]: 21.4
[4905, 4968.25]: 24.8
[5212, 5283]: 25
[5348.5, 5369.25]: 27.8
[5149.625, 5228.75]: 19.5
